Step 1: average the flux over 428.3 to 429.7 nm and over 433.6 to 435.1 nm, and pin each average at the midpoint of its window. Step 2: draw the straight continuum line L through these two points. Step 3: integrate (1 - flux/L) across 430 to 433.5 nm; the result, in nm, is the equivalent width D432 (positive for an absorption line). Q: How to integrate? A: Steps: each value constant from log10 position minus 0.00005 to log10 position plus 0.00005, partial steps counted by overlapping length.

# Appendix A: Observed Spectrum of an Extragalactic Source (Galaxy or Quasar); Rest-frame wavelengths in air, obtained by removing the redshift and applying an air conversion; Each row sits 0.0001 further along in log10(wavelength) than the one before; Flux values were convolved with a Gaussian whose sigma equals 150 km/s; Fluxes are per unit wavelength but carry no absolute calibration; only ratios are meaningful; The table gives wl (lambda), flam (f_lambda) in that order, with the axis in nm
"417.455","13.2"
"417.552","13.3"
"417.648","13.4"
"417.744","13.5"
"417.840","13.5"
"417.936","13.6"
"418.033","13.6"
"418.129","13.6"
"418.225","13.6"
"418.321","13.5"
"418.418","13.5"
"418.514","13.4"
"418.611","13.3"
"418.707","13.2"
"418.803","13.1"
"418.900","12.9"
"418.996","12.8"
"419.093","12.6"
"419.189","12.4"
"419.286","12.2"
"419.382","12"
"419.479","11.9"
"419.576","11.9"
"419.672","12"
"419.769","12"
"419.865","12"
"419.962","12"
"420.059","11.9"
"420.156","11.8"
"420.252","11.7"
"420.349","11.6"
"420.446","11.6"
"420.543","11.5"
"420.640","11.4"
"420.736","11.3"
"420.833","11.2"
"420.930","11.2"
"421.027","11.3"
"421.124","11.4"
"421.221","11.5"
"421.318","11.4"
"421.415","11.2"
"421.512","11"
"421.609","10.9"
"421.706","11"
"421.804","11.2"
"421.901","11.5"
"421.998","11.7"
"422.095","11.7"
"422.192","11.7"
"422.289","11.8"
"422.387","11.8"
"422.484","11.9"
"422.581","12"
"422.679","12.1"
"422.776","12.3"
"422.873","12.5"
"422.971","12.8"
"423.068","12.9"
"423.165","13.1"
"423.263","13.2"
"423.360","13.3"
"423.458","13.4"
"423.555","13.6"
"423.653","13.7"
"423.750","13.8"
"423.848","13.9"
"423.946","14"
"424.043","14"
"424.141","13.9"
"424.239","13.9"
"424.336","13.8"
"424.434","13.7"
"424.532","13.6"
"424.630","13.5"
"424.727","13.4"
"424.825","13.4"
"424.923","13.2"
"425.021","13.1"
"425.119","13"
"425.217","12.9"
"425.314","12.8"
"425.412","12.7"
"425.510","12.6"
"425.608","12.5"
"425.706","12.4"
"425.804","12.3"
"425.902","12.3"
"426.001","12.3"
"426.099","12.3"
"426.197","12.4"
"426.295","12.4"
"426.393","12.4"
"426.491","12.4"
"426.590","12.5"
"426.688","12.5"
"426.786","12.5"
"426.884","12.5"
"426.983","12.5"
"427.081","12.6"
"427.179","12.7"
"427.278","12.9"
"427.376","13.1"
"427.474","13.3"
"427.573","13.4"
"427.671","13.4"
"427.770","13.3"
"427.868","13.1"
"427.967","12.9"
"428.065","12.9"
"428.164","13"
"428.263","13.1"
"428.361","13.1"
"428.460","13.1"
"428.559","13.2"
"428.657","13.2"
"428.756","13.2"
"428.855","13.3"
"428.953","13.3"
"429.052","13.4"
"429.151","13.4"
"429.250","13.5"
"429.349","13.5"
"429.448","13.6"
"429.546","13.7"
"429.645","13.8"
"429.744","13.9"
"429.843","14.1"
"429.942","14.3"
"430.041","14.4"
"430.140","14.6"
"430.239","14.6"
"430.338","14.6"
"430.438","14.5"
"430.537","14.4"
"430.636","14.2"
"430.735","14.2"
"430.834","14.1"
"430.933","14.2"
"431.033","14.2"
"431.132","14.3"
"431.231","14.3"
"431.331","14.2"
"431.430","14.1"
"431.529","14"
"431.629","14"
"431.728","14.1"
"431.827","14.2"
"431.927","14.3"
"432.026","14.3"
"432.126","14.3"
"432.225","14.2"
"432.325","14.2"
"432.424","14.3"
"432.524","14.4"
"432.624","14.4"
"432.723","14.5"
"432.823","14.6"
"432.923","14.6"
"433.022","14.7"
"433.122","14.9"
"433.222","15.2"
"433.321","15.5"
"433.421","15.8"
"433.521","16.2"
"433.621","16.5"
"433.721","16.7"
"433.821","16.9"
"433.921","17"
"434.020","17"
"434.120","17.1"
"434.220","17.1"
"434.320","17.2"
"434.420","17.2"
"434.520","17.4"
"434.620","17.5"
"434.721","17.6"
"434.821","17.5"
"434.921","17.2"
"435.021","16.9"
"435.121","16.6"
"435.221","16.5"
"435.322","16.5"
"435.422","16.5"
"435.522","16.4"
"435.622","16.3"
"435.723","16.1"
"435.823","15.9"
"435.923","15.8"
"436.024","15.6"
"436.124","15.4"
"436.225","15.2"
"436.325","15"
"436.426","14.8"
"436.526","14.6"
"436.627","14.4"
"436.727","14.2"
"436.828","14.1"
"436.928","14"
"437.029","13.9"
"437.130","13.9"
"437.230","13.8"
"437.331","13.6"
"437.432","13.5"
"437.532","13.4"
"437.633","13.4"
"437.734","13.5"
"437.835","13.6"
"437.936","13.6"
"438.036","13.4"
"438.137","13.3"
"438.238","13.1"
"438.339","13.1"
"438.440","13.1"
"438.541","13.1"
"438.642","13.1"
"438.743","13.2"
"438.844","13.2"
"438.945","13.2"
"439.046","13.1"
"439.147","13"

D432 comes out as 0.19 nm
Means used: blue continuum 13.4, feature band 14.5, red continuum 17.1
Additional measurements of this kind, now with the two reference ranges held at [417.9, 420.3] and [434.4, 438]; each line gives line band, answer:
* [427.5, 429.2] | 0.107 nm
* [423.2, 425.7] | 0.018 nm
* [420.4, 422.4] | 0.249 nm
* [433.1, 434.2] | -0.104 nm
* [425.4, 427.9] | 0.209 nm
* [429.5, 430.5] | 0.006 nm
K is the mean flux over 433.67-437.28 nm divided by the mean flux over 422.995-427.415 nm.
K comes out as 1.23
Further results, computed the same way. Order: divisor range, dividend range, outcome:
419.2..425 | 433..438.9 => 1.23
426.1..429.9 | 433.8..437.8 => 1.20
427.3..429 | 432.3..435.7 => 1.23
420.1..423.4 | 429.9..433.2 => 1.22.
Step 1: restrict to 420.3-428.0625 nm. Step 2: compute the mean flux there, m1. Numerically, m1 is 12.5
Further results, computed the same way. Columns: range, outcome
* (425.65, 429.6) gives 12.9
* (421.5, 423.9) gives 12.4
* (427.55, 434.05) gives 14.2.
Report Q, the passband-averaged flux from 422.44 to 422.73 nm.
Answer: 12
